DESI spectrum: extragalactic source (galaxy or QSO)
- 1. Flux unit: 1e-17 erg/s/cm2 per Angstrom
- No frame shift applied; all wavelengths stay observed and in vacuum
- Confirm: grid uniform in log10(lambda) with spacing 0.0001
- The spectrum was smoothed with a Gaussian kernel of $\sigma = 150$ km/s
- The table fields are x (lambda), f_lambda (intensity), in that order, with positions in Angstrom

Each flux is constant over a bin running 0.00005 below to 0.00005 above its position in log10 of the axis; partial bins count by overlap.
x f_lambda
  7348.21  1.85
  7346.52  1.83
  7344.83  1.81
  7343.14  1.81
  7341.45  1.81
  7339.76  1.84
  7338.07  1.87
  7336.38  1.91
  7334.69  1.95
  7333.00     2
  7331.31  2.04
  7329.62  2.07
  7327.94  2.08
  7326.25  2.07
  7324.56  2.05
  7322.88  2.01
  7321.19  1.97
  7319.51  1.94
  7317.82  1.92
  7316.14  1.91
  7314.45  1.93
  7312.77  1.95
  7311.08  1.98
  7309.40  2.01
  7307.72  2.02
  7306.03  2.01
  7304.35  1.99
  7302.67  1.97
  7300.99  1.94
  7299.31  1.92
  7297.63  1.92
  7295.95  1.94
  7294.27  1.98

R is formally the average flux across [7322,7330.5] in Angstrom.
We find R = 2.06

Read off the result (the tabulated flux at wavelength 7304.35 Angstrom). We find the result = 1.99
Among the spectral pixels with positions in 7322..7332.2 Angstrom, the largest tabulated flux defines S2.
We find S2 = 2.08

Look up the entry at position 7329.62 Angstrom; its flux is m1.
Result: 2.07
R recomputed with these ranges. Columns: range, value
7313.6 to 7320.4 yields 1.93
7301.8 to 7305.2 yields 1.98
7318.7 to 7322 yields 1.96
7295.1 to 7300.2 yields 1.93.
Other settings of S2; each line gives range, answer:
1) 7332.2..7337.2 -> 2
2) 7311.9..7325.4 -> 2.05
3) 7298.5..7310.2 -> 2.02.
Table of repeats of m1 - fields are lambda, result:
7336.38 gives 1.91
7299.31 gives 1.92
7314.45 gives 1.93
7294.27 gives 1.98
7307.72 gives 2.02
